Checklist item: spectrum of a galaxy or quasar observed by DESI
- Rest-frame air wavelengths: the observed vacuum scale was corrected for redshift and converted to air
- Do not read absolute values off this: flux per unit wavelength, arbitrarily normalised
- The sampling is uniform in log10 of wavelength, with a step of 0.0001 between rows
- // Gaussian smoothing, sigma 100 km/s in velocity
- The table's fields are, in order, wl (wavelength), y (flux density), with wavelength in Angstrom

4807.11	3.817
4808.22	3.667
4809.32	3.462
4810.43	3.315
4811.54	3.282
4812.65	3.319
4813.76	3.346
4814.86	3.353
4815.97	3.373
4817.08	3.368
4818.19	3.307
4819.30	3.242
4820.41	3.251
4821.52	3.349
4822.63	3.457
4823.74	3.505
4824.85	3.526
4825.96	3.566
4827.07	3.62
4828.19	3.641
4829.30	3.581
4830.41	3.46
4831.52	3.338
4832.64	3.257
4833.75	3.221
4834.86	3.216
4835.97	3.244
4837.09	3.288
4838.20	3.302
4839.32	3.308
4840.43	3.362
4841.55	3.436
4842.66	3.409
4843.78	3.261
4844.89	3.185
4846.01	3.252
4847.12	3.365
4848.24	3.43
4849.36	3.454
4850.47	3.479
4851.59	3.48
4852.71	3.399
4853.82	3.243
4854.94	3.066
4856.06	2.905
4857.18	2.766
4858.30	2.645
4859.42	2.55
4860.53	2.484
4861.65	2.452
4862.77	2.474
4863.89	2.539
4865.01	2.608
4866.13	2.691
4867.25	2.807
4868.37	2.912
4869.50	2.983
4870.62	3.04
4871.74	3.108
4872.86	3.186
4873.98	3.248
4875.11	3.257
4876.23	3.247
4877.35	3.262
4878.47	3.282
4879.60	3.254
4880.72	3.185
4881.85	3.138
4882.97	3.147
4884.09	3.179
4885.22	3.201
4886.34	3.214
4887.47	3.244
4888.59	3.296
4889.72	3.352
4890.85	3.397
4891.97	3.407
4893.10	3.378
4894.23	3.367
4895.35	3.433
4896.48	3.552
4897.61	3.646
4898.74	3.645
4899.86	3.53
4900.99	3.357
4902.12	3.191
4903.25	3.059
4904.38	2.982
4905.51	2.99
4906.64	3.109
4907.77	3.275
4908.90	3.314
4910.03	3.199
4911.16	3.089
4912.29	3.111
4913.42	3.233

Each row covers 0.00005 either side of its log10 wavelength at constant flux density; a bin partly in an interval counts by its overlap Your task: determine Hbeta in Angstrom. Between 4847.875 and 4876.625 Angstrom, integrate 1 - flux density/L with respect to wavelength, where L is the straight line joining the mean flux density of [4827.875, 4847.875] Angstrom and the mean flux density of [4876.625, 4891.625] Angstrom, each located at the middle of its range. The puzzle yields 2.8 Angstrom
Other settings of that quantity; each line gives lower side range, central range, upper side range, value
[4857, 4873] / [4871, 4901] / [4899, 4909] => -3.22 Angstrom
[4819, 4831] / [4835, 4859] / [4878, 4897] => 1.18 Angstrom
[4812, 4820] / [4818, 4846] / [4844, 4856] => -0.41 Angstrom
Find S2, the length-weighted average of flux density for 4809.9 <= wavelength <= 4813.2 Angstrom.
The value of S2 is 3.3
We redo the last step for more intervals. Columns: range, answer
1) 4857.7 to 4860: 2.61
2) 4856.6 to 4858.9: 2.7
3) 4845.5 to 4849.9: 3.38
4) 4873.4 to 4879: 3.26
